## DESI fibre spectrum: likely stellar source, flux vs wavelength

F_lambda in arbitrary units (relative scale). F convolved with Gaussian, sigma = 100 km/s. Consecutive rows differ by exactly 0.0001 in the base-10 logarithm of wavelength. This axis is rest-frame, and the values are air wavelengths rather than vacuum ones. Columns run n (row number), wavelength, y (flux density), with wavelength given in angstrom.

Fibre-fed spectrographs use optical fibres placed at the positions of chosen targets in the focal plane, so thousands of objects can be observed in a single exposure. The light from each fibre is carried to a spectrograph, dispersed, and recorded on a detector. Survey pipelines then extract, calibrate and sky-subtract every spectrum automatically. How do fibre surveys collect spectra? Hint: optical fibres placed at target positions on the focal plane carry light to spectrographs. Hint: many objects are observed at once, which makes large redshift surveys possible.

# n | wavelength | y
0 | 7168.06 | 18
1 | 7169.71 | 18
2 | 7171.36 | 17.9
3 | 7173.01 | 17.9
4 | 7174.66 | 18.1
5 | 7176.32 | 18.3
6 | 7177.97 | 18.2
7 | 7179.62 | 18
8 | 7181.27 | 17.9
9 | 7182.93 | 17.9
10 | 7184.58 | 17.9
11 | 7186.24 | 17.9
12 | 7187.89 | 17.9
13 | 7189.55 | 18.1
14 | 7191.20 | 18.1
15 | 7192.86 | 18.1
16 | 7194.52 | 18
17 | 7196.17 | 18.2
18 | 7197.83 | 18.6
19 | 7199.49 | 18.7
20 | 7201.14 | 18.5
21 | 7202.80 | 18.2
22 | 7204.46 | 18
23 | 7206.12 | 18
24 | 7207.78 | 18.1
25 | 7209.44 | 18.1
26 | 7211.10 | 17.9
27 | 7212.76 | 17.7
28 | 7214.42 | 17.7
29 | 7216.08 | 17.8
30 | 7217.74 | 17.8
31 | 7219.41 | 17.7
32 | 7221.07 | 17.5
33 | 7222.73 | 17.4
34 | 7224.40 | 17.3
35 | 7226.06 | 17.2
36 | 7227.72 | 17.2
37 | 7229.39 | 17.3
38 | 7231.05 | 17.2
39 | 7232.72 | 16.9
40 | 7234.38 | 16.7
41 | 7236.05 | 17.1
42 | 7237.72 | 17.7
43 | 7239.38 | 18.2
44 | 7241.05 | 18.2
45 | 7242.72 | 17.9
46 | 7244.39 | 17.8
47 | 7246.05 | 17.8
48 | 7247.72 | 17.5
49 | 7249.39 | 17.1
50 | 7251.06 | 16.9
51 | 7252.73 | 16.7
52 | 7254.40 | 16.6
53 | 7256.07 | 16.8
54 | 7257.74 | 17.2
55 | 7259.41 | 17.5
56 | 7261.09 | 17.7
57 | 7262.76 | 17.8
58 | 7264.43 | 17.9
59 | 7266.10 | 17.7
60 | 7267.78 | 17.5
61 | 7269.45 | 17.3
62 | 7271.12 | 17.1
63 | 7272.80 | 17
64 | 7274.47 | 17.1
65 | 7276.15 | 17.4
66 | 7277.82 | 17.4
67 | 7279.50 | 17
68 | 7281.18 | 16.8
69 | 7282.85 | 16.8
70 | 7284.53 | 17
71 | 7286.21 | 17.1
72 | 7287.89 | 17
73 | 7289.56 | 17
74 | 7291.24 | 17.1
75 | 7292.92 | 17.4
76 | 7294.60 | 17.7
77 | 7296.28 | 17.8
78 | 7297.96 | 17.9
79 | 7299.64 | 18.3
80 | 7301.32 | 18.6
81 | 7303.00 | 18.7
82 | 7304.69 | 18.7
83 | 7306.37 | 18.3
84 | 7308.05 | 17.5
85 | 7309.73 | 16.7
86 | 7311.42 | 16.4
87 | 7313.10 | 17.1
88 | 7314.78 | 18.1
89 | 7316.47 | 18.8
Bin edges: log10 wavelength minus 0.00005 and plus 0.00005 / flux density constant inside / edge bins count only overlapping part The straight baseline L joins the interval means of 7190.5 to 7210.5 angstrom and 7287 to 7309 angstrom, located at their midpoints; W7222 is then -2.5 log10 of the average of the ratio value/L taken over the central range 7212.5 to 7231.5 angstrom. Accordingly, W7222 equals 0.039 mag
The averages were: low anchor 18.2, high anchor 17.8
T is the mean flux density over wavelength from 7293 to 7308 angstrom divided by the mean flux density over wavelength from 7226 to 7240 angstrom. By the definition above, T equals 1.1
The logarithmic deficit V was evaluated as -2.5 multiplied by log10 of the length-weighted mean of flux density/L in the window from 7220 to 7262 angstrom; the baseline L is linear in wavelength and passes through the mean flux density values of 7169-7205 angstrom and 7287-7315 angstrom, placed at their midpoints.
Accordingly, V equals 0.03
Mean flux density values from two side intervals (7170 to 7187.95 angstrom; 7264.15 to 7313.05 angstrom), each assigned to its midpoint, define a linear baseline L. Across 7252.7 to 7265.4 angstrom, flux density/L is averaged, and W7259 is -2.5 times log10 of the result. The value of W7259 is 0.02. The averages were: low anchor 18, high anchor 17.4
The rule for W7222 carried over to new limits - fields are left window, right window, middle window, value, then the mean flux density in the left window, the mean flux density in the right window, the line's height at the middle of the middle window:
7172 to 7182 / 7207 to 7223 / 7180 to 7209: -0.011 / 18.1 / 17.8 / 17.9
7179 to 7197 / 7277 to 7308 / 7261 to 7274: 0.012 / 18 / 17.6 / 17.7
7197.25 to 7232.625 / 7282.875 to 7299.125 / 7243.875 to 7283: 0.013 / 17.8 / 17.3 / 17.5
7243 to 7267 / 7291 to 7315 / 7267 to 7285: 0.026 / 17.4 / 17.8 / 17.5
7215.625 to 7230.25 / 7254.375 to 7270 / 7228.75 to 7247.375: -0.005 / 17.5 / 17.4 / 17.5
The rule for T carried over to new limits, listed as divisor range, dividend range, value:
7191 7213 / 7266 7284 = 0.94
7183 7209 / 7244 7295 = 0.95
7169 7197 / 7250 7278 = 0.96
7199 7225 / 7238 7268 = 0.98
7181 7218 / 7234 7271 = 0.97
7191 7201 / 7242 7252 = 0.96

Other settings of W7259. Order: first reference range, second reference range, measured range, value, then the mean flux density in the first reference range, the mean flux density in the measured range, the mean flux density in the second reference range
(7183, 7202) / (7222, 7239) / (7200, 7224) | -0.012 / 18.2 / 17.9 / 17.2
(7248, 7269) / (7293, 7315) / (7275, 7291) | 0.032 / 17.3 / 17.1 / 17.8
